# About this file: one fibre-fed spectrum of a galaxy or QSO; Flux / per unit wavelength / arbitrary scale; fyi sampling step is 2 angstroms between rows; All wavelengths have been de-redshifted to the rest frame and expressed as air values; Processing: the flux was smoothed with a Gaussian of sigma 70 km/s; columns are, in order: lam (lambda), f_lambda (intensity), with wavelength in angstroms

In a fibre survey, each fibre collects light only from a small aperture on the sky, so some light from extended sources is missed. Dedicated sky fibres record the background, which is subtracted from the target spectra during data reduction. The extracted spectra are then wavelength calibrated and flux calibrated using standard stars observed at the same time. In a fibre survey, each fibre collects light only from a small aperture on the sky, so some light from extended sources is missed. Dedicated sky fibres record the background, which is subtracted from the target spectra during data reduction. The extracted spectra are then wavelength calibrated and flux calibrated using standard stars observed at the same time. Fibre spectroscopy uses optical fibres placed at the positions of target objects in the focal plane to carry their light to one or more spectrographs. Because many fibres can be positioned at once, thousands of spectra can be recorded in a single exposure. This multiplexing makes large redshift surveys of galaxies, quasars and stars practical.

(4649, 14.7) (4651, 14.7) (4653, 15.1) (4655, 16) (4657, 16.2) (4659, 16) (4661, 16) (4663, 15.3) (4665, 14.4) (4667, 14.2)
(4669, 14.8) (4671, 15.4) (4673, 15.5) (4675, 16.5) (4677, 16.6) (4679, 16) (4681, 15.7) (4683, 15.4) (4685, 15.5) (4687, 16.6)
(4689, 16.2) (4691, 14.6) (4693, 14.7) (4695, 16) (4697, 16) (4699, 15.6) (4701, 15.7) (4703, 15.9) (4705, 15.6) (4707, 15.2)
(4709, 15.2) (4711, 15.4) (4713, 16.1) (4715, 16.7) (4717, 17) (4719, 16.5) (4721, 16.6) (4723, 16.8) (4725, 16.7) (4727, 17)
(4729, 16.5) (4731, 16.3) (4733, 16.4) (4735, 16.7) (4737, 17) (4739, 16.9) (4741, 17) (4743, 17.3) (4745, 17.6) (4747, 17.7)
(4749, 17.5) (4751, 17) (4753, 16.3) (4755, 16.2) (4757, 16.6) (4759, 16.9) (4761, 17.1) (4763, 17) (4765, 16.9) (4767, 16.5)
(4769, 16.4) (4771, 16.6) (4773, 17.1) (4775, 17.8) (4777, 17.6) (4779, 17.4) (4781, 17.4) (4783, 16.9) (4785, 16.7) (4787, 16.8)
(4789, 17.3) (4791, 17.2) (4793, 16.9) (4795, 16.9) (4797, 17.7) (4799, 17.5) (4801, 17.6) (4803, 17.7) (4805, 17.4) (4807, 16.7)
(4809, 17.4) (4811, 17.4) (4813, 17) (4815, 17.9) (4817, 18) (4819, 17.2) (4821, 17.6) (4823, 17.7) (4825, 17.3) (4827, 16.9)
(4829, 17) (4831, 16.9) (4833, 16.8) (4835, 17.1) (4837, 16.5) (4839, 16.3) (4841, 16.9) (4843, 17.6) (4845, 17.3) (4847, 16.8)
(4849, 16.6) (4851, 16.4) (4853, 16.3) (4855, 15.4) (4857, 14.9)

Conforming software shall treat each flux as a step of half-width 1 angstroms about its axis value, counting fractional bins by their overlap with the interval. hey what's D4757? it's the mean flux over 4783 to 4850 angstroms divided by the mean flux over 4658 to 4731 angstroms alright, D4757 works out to 1.08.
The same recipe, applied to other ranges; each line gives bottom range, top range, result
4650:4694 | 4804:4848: 1.11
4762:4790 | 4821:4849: 1.00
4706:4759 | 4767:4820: 1.04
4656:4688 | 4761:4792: 1.09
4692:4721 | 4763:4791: 1.07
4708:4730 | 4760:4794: 1.04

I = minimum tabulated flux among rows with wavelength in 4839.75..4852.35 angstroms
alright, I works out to 16.4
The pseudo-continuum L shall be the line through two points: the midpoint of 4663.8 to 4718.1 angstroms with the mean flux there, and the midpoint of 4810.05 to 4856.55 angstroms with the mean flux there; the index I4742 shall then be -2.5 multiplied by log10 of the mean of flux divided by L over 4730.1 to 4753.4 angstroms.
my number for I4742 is -0.06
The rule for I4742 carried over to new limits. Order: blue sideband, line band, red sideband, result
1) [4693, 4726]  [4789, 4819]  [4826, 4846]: -0.043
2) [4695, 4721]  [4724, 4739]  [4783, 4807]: -0.026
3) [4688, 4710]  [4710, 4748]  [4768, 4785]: -0.040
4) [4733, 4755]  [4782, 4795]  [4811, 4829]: 0.019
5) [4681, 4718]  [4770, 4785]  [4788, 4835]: -0.025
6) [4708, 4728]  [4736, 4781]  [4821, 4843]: -0.027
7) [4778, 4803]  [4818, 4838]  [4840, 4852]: -0.005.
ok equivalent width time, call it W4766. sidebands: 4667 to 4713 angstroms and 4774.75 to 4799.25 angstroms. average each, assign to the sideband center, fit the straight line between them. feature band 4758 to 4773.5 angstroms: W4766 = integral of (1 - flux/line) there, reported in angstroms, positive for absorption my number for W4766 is 0.1 angstroms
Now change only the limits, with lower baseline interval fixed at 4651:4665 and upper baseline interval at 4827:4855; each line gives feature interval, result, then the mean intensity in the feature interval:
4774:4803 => -1.5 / 17.3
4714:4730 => -0.7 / 16.7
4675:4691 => -0.2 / 15.9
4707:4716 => 0.1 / 15.8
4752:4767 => -0.4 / 16.7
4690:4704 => 0.3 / 15.5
